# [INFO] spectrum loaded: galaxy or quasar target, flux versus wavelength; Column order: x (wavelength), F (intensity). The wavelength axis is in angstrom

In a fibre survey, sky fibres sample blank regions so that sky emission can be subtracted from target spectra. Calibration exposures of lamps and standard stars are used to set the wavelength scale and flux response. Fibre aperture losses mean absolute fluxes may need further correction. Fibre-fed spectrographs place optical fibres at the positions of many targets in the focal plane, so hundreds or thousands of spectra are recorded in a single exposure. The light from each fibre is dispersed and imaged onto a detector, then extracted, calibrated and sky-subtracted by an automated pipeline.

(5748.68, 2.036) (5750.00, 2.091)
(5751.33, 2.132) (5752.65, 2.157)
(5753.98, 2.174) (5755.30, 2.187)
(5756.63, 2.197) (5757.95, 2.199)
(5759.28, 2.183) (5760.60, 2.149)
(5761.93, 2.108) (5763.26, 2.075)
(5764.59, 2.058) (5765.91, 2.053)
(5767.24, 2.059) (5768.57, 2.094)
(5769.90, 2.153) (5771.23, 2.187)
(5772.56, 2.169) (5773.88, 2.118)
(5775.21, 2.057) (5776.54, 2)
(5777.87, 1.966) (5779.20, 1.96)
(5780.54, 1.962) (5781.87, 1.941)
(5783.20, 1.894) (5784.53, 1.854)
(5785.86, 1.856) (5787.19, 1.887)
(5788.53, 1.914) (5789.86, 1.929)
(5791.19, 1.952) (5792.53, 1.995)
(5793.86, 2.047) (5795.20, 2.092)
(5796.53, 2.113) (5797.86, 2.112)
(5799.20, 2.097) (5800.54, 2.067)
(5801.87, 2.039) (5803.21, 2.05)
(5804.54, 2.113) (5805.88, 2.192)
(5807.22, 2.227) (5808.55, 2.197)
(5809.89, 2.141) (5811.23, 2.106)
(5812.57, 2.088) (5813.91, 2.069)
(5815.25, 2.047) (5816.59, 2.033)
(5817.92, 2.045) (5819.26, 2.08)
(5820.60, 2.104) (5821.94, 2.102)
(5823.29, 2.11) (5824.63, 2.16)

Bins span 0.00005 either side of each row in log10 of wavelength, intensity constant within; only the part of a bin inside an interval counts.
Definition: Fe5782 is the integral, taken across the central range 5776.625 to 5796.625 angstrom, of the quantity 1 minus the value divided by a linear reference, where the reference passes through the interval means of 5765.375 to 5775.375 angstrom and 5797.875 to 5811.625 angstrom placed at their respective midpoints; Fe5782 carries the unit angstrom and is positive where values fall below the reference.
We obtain 1.5 angstrom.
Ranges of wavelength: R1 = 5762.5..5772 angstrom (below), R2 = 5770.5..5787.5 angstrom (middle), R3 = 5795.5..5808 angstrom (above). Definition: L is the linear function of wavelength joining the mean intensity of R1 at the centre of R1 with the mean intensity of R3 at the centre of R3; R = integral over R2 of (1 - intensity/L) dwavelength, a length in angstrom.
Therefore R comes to 0.90 angstrom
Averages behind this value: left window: 2.1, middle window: 1.99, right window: 2.11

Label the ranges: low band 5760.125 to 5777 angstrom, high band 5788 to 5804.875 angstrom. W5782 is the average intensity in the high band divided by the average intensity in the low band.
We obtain 0.97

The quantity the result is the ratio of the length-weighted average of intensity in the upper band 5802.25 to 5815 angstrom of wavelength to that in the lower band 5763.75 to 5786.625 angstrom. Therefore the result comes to 1.05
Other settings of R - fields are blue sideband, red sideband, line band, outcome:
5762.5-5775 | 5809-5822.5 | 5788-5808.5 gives 0.2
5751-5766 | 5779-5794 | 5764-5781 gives -0.3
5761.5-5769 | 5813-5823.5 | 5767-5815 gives 0.6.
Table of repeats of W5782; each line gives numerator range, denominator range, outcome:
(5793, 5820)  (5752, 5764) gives 0.97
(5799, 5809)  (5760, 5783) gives 1.03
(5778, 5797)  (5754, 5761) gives 0.89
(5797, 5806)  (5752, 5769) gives 0.98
